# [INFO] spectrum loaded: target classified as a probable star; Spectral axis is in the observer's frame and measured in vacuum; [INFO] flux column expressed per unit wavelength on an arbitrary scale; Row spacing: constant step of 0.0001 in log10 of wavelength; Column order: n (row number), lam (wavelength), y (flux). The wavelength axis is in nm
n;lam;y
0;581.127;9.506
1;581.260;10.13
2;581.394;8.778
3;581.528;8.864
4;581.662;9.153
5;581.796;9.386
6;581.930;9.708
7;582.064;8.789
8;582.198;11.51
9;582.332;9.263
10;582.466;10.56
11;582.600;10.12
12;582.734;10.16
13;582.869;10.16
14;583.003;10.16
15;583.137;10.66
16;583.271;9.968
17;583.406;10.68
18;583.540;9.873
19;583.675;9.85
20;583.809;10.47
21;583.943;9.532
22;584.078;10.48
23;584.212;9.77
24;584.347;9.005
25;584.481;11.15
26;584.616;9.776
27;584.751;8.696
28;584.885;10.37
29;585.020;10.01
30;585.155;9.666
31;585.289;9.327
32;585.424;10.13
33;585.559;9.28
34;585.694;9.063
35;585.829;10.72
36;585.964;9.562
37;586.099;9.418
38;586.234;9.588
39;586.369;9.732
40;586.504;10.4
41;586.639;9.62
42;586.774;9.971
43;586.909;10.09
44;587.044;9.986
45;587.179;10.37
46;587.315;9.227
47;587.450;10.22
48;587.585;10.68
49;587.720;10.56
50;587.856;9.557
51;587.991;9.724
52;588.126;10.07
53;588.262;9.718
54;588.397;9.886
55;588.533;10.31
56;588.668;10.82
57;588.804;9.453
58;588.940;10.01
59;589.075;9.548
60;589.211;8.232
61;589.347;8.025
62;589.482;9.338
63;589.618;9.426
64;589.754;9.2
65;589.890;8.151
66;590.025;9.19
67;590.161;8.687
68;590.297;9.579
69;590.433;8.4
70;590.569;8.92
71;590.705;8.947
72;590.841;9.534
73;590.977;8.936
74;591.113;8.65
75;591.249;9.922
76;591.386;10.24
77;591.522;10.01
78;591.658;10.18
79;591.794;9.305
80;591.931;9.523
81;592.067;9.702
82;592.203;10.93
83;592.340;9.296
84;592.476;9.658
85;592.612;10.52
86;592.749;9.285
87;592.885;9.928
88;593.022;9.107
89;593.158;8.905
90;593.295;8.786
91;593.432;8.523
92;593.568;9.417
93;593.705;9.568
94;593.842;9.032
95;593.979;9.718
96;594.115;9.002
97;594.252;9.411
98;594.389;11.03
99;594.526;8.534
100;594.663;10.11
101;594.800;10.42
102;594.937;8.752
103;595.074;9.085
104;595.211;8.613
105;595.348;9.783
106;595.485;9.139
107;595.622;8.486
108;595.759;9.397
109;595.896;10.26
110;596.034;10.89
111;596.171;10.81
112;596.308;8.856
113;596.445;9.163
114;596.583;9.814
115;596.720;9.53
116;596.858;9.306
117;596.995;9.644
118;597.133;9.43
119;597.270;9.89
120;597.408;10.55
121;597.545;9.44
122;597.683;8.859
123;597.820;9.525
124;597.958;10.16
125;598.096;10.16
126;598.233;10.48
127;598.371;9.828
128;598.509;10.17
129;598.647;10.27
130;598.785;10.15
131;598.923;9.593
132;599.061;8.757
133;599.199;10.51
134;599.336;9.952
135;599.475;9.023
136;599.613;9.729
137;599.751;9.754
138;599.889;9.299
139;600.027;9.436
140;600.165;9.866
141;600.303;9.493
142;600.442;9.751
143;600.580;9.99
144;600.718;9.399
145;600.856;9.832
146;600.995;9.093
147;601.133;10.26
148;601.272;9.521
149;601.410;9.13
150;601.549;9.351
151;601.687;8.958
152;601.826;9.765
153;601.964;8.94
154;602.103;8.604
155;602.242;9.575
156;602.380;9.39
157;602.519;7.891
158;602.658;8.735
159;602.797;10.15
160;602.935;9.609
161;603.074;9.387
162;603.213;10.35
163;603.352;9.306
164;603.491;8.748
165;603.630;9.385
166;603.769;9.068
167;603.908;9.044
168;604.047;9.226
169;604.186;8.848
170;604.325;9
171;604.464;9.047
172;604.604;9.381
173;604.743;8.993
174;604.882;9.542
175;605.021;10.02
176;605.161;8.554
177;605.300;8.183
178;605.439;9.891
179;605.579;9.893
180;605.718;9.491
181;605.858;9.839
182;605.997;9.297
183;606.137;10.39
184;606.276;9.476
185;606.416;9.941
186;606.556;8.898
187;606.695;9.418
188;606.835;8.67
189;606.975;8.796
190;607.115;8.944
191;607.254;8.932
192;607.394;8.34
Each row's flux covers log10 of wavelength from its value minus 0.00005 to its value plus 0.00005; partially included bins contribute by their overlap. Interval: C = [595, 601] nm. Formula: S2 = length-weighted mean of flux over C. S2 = 9.67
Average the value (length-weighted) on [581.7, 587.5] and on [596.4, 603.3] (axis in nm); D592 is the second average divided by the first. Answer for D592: 0.97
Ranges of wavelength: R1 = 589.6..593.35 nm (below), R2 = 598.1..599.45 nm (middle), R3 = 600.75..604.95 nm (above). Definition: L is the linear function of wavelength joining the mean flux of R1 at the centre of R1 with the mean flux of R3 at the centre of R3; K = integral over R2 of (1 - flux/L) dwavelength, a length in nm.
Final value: -0.09 nm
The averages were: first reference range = 9.39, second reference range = 9.27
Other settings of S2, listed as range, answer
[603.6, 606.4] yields 9.34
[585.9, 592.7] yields 9.62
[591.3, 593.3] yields 9.72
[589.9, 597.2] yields 9.46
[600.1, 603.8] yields 9.39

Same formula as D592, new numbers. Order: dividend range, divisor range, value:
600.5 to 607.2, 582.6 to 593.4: 0.96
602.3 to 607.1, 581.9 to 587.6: 0.93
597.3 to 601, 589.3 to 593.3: 1.04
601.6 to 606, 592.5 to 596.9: 0.98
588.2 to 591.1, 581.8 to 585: 0.92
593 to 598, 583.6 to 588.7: 0.96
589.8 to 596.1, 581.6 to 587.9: 0.95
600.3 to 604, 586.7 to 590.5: 0.98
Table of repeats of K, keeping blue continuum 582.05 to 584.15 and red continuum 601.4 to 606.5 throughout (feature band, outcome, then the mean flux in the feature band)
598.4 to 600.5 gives -0.049 nm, 9.72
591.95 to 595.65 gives 0.108 nm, 9.45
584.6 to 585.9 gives 0.050 nm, 9.7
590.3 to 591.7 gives 0.068 nm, 9.37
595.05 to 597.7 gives 0.015 nm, 9.57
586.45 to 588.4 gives -0.002 nm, 10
